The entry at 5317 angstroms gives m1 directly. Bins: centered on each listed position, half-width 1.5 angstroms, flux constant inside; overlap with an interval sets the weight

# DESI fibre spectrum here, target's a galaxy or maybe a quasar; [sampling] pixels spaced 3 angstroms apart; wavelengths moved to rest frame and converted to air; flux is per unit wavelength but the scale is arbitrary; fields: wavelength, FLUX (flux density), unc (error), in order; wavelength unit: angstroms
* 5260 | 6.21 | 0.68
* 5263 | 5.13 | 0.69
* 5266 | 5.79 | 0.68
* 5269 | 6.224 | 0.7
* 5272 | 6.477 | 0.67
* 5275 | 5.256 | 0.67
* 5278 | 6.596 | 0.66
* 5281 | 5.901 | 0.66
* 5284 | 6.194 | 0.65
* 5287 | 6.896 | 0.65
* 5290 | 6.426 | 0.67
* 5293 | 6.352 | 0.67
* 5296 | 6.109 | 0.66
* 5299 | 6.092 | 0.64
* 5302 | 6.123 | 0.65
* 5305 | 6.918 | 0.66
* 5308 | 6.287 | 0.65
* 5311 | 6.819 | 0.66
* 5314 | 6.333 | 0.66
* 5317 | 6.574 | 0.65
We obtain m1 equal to 6.574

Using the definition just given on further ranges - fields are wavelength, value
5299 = 6.092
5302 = 6.123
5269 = 6.224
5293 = 6.352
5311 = 6.819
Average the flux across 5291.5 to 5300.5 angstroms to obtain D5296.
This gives 6.18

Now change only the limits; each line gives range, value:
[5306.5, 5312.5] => 6.55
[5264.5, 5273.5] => 6.16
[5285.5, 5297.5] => 6.45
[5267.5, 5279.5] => 6.14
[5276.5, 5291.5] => 6.4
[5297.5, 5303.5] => 6.11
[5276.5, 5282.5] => 6.25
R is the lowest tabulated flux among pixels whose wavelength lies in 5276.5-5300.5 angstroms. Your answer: 5.901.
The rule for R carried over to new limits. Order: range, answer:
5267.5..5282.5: 5.256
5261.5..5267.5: 5.13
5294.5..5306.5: 6.092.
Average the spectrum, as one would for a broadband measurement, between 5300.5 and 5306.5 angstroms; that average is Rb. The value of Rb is 6.52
